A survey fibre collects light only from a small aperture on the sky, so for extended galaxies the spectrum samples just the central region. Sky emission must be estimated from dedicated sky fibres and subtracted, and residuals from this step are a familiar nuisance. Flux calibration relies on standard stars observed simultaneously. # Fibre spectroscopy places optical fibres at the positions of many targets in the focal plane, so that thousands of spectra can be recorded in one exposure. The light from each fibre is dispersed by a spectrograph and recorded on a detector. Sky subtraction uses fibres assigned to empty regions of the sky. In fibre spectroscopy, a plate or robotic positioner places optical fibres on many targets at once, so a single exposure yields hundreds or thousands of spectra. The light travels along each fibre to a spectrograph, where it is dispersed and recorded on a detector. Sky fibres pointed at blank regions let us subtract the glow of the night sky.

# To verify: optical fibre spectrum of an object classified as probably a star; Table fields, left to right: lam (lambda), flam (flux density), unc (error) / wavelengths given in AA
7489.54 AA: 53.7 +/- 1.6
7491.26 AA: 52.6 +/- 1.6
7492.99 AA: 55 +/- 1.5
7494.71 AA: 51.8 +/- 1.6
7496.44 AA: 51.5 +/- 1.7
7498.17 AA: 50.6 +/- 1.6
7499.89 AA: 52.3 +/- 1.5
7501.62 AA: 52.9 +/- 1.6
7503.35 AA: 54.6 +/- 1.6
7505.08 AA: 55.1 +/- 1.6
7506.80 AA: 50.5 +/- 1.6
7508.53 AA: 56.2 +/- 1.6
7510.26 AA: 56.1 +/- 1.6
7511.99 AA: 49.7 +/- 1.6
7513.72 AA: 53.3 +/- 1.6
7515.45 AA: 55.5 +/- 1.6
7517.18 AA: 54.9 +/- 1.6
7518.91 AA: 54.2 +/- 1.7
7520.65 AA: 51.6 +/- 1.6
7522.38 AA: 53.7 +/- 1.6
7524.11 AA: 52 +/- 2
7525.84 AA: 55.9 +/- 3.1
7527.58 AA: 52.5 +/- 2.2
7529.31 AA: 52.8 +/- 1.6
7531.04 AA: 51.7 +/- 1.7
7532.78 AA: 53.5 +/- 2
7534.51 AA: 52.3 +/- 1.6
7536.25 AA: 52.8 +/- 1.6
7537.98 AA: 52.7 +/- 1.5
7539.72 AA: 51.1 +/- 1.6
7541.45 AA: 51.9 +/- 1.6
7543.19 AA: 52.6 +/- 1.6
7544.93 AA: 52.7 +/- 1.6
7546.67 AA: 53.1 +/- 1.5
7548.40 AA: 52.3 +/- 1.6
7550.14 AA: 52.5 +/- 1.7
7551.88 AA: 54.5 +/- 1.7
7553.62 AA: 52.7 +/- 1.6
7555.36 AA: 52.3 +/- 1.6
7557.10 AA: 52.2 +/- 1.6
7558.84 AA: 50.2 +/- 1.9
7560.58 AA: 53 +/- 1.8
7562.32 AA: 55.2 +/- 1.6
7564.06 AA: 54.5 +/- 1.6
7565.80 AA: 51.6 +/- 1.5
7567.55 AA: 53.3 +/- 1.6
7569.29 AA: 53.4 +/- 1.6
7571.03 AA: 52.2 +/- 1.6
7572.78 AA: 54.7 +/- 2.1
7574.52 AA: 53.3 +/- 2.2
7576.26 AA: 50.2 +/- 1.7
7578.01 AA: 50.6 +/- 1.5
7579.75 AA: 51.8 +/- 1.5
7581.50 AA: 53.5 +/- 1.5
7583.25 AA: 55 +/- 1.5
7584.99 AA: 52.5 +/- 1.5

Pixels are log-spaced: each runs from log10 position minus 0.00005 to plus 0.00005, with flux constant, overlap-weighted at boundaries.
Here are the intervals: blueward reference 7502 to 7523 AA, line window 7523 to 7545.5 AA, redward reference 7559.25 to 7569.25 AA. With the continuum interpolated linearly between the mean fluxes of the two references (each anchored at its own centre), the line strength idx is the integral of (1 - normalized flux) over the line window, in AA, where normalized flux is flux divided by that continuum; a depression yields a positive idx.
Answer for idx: 0.39 AA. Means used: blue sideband 53.8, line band 52.7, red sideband 53.4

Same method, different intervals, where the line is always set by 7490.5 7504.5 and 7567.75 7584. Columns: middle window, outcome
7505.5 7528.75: -0.4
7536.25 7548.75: 0.1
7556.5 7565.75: 0.0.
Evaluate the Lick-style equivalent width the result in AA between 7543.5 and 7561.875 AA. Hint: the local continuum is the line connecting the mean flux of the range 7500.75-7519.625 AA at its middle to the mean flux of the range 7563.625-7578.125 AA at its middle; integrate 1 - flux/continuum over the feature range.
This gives 0.2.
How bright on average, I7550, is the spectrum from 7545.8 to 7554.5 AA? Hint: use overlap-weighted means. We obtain 53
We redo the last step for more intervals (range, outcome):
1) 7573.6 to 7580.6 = 51.6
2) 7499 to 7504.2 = 53.3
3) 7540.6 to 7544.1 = 52.2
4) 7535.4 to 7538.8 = 52.8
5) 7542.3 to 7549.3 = 52.7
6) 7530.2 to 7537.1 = 52.5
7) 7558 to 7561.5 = 51.7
